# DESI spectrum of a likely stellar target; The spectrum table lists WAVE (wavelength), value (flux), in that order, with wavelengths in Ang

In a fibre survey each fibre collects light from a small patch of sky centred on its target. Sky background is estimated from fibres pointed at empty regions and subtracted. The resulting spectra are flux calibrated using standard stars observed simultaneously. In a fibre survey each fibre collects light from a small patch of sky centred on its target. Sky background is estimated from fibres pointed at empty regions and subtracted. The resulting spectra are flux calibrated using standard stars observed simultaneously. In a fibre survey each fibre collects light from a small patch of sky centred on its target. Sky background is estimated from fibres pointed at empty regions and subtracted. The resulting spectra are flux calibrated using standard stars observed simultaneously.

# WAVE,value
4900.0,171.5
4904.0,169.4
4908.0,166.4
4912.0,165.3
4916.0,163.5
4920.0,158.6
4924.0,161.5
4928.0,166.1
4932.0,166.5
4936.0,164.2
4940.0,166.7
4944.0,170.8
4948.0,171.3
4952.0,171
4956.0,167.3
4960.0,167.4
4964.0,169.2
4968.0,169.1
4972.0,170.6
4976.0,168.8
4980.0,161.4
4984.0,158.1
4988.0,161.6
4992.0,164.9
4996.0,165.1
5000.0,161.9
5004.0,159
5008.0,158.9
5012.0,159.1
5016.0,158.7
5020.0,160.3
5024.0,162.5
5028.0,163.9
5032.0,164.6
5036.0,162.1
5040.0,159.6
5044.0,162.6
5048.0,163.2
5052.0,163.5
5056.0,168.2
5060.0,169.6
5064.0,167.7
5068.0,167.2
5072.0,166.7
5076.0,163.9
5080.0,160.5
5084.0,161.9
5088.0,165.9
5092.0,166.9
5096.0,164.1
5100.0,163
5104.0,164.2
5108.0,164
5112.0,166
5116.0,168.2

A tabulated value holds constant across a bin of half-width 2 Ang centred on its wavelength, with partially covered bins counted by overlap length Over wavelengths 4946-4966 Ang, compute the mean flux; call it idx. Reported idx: 169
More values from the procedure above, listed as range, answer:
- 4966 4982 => 167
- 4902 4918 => 166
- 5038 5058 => 163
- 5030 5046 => 162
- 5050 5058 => 166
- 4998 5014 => 160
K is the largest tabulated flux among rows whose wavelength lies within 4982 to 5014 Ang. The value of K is 165.1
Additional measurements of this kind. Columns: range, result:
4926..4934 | 166.5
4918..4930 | 166.1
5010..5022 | 160.3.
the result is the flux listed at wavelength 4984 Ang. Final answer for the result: 158.1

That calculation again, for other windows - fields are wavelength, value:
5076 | 163.9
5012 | 159.1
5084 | 161.9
